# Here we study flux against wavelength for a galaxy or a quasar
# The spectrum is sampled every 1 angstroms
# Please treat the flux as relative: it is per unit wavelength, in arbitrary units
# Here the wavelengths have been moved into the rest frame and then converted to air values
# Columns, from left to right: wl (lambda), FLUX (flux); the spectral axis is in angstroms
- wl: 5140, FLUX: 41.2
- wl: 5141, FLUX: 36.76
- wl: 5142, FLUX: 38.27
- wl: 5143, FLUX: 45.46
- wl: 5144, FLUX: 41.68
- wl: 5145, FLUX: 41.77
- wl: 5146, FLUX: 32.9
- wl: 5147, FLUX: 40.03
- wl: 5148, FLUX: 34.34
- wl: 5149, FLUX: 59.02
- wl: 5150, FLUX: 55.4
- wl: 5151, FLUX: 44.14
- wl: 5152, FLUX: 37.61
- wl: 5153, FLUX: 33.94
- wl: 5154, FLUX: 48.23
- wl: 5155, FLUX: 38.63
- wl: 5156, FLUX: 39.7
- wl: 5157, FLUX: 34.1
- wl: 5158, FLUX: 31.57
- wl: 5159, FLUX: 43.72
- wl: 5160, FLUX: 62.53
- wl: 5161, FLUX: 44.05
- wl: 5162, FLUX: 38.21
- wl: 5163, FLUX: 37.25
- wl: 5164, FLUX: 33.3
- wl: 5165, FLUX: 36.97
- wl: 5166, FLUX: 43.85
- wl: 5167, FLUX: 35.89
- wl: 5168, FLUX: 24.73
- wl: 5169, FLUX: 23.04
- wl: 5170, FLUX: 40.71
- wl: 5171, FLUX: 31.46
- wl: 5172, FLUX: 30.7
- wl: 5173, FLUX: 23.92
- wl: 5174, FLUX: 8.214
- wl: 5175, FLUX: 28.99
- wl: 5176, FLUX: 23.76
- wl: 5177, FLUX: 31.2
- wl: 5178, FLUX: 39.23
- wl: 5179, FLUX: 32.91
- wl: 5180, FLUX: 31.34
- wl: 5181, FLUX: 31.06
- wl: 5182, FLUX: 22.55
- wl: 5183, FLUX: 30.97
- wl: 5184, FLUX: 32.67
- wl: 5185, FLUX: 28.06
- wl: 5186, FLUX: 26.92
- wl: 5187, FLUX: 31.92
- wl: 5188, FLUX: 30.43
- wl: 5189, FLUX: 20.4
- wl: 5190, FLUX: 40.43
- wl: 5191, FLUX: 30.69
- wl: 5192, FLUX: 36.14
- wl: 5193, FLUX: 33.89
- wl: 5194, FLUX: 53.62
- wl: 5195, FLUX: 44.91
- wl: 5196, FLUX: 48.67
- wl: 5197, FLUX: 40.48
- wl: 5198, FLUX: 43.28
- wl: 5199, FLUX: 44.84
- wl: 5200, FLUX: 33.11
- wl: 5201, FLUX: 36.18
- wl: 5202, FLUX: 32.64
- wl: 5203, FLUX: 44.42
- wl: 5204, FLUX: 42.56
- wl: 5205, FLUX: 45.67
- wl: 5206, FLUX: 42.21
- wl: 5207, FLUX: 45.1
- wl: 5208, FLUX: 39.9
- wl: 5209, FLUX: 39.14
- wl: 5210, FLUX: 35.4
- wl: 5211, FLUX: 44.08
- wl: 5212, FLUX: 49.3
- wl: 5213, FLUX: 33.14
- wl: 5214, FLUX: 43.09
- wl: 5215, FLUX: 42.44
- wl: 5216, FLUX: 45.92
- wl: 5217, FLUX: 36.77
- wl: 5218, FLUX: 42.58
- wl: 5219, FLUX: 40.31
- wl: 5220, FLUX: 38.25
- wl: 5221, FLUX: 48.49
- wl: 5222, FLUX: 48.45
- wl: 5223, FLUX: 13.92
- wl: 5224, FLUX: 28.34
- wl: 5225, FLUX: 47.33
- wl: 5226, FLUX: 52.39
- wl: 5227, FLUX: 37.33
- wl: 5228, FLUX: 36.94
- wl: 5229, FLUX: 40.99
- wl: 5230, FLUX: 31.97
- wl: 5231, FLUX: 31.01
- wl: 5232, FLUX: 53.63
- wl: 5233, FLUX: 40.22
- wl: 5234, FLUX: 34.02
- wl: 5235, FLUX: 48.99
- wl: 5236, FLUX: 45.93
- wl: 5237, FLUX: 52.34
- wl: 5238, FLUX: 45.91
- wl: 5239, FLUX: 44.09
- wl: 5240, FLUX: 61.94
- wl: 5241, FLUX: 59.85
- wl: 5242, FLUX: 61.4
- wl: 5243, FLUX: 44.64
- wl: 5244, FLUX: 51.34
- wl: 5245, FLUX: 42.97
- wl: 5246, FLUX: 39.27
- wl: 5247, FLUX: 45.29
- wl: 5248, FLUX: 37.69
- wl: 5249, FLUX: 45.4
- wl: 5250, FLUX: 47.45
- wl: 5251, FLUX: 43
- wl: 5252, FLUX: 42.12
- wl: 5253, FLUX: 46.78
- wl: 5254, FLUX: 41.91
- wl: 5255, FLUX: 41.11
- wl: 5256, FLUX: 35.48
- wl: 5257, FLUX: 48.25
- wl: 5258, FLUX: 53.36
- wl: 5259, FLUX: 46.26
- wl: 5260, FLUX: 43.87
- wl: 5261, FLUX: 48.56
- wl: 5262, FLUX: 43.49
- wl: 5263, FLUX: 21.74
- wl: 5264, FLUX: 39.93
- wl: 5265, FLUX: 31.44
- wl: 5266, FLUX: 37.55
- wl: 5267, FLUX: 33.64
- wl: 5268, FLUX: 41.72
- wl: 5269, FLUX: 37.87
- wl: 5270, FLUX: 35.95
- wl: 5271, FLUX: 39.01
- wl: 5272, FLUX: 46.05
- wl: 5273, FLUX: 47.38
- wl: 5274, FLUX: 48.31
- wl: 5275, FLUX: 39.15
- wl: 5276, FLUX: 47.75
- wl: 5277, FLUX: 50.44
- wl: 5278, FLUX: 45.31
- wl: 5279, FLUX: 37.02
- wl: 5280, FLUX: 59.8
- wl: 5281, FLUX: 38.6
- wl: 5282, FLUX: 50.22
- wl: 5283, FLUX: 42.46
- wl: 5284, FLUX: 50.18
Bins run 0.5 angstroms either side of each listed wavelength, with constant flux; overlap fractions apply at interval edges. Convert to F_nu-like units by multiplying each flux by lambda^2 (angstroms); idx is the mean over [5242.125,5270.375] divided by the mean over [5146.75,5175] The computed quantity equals 1.2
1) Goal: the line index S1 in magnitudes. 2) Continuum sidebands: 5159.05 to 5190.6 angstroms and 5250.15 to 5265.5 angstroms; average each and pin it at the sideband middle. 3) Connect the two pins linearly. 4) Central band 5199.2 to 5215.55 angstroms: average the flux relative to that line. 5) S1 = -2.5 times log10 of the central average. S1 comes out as -0.13 mag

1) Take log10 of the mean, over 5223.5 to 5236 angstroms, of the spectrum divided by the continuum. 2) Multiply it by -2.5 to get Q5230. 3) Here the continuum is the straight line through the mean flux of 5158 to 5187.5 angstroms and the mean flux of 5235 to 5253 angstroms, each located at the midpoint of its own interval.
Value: 0.11 mag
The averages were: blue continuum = 32.7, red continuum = 47.7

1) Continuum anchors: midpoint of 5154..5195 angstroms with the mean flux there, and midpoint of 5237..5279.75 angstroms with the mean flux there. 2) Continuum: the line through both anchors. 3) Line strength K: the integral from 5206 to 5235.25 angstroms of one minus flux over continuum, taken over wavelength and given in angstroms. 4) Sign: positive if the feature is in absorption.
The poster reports -0.7 angstroms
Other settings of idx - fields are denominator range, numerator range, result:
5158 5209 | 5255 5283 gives 1.23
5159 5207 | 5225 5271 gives 1.26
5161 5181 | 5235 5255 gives 1.53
